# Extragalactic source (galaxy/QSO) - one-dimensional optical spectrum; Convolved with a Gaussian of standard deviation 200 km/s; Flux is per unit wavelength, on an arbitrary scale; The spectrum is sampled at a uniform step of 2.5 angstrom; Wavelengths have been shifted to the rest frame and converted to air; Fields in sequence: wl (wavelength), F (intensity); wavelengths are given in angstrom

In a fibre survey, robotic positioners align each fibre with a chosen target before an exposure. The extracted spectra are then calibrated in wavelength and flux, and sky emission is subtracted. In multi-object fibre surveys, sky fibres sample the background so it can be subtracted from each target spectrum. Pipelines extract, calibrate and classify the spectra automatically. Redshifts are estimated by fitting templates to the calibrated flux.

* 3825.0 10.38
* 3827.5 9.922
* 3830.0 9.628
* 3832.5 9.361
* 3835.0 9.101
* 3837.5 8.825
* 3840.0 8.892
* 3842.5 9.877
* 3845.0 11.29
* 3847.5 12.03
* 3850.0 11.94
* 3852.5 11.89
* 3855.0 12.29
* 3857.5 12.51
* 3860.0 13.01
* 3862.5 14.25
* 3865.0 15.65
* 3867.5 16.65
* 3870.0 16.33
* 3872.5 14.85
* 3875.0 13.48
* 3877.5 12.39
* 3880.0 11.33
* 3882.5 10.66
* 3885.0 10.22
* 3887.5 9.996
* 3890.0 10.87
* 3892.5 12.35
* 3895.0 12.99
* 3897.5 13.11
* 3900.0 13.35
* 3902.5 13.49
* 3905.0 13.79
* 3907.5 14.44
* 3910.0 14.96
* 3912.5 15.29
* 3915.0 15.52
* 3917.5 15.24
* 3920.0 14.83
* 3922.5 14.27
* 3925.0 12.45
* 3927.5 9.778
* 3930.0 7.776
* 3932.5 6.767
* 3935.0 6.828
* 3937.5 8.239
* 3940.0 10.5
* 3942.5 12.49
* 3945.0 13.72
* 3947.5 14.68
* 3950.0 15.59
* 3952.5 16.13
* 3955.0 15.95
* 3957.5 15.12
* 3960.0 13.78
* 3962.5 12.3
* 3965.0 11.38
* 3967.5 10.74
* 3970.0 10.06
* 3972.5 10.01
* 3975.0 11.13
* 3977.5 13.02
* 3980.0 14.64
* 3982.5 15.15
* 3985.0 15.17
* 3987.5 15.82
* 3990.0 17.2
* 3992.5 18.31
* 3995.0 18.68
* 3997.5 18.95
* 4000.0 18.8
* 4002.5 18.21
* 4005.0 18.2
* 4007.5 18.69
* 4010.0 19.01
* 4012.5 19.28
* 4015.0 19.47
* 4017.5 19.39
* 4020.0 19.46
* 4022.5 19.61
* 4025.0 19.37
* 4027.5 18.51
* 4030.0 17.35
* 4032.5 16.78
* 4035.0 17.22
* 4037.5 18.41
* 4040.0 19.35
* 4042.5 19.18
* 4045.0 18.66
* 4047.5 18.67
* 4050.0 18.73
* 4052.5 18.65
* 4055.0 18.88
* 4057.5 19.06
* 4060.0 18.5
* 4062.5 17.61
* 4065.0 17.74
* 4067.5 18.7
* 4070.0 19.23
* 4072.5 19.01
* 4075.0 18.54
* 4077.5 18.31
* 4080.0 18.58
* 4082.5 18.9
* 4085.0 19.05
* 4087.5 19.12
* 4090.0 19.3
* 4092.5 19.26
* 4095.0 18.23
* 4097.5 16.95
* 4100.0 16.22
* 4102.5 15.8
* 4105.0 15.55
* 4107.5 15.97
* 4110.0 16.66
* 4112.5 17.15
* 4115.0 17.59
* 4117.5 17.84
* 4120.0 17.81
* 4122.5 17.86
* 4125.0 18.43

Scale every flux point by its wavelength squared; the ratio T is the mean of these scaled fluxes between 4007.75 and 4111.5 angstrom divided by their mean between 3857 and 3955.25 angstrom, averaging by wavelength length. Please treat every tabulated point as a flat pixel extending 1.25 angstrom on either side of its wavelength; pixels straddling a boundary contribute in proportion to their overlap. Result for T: 1.54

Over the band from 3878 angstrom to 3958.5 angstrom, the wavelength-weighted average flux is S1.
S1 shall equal 12.6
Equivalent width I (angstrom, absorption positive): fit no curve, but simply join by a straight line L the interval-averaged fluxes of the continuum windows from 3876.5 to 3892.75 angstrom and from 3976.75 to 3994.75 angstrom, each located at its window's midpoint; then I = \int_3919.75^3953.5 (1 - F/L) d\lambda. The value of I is 4.8 angstrom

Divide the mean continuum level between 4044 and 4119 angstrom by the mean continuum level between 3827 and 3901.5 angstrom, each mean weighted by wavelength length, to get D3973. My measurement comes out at 1.51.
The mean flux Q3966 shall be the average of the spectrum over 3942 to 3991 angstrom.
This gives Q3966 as 13.7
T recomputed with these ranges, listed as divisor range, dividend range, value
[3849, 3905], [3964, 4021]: 1.33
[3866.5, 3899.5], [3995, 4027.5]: 1.60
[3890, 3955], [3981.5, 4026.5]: 1.49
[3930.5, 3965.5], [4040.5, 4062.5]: 1.60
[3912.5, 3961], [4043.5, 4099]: 1.57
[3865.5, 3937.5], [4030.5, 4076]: 1.58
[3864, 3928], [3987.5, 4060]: 1.48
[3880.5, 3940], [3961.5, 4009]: 1.31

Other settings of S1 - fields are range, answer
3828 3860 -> 10.7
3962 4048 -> 16.8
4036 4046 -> 18.9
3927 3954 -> 11.2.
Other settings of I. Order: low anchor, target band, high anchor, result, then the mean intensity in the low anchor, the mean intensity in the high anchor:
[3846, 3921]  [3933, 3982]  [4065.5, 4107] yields 8.7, 13.3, 18.1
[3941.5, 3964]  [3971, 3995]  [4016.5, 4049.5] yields 2.1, 14.4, 18.6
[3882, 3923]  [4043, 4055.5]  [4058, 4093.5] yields -0.6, 13.3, 18.7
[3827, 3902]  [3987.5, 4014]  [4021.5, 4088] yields -2.7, 12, 18.6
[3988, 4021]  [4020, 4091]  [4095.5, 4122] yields -3.4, 18.7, 16.8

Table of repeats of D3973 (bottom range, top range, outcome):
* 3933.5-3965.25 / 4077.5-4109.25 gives 1.38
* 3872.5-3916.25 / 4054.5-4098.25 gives 1.44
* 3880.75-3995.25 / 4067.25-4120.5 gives 1.38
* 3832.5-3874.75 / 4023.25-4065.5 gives 1.49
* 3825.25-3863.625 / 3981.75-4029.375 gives 1.67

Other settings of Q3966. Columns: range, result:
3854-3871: 14.4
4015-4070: 18.6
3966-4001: 14.8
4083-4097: 18.9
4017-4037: 18.4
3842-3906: 12.7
